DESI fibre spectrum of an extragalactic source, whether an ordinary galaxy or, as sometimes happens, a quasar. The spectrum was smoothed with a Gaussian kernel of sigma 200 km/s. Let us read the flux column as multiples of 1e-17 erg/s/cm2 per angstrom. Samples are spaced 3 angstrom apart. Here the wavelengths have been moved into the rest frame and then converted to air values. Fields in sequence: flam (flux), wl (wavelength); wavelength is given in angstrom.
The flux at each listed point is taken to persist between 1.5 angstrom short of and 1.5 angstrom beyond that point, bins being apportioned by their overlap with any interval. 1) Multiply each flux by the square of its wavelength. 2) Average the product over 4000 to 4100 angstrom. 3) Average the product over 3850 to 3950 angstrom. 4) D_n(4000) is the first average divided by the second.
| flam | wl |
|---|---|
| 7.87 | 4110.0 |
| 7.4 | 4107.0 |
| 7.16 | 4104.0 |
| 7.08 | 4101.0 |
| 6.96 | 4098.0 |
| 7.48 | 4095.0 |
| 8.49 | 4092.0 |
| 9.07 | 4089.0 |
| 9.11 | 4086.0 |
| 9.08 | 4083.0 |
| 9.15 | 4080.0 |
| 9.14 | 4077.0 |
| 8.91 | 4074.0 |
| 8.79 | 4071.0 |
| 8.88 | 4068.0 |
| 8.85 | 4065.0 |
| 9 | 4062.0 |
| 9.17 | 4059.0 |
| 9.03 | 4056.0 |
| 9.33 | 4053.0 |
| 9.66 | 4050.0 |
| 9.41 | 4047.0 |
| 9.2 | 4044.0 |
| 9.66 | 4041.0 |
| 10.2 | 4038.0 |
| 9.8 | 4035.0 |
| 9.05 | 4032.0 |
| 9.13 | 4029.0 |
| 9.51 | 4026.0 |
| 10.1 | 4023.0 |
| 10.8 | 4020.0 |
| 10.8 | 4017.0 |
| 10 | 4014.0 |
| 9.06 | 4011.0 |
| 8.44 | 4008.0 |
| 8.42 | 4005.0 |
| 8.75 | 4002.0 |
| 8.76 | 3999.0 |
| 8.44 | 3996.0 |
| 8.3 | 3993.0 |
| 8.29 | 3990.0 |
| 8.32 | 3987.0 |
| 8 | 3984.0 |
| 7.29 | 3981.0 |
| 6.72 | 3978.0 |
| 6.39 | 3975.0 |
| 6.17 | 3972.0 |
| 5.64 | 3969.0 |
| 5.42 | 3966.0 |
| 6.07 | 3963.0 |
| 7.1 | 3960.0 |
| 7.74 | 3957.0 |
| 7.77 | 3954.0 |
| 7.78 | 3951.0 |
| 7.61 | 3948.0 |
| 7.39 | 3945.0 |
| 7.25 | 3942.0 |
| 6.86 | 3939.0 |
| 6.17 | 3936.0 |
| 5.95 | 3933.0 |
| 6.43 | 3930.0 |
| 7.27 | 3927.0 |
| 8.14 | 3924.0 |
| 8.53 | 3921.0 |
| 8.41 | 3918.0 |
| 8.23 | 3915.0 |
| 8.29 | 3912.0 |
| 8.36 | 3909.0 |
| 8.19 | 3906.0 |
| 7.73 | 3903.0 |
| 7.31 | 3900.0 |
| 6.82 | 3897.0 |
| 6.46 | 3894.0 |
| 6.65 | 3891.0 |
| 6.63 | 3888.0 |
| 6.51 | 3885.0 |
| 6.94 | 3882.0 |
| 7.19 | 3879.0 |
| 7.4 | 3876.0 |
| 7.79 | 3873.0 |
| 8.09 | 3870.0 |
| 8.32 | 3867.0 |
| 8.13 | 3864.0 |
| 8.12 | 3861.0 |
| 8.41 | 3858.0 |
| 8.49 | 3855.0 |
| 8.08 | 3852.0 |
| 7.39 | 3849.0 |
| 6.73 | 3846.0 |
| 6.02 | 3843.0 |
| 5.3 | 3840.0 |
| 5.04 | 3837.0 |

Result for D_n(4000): 1.3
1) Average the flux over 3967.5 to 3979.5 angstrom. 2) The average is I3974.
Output 6.23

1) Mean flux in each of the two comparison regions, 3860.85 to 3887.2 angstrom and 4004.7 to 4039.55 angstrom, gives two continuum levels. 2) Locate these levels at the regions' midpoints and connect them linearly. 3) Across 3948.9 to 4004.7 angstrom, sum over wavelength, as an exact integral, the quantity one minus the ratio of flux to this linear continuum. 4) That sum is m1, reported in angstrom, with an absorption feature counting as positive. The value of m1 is 9.96 angstrom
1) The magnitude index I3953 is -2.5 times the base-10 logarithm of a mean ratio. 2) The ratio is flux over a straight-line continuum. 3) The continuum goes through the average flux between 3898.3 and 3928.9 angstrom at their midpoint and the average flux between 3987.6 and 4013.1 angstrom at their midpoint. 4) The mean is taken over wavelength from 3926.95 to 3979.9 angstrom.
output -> 0.22 mag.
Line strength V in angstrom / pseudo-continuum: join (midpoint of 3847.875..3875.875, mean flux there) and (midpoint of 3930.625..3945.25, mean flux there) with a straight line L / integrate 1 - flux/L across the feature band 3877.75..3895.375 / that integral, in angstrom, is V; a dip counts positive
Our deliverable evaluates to 2.05 angstrom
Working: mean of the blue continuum 8.07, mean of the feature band 6.73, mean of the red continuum 6.65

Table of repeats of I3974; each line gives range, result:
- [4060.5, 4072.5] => 8.88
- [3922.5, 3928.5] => 7.71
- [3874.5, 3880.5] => 7.3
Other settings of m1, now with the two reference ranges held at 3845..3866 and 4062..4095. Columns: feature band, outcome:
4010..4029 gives -3.0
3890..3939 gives 4.6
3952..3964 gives 1.6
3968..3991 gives 3.7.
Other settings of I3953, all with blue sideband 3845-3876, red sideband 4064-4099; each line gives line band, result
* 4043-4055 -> -0.10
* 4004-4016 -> -0.08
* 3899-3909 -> 0.03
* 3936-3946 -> 0.17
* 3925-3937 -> 0.24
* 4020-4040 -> -0.14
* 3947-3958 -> 0.07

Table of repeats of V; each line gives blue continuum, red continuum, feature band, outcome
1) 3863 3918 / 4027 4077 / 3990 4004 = 0.2 angstrom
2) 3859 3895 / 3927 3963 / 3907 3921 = -2.2 angstrom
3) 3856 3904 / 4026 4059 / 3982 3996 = 0.9 angstrom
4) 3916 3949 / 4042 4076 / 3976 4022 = -2.3 angstrom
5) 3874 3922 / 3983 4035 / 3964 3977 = 4.0 angstrom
